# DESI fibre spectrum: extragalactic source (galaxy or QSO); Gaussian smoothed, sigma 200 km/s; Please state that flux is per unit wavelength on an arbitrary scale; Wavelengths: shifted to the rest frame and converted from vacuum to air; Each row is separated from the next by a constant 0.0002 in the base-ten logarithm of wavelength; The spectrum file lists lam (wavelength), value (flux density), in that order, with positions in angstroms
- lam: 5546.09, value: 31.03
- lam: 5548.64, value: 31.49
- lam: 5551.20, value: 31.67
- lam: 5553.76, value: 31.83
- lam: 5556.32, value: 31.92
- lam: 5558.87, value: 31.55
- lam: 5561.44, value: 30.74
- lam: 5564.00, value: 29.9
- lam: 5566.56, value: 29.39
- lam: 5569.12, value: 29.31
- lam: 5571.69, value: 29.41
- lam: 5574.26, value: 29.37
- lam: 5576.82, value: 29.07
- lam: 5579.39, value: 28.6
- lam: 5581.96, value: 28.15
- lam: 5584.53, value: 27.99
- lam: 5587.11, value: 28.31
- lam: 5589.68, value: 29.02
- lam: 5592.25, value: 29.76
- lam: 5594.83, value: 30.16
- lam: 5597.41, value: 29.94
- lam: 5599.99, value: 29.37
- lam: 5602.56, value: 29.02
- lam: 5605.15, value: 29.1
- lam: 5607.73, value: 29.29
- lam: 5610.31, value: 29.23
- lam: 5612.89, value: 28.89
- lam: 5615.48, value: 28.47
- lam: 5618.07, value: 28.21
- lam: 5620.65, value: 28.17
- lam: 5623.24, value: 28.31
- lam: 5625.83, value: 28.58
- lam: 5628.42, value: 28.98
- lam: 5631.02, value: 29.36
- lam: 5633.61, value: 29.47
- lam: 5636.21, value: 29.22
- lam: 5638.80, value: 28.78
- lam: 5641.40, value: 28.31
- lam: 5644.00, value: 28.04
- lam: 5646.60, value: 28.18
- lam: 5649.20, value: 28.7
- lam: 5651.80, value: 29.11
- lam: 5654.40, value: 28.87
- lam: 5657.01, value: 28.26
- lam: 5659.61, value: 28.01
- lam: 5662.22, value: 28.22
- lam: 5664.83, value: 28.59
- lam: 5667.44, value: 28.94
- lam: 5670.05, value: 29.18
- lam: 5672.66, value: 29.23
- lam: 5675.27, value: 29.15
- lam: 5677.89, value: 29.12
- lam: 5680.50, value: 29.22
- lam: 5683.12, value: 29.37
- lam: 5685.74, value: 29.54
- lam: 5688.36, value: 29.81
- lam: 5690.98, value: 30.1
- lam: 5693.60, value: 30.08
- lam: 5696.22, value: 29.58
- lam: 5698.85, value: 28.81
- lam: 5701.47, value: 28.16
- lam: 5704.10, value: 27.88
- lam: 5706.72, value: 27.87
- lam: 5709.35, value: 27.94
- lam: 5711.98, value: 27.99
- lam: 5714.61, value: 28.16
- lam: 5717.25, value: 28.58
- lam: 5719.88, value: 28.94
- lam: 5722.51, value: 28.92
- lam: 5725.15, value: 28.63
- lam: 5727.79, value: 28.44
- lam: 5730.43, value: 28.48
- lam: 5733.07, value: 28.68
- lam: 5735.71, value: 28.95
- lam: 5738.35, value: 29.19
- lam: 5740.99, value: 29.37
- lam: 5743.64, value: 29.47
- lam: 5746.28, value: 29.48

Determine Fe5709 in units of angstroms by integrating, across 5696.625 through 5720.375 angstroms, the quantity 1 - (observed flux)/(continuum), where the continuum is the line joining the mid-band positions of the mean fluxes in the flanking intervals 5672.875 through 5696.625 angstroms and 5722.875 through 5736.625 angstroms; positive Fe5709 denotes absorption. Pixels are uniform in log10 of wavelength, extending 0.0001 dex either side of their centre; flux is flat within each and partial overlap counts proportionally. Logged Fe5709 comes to 0.6 angstroms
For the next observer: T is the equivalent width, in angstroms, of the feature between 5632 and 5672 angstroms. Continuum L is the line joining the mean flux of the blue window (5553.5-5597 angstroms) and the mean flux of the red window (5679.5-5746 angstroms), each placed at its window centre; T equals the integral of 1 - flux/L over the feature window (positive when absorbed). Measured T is 0.7 angstroms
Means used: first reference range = 29.6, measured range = 28.7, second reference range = 28.9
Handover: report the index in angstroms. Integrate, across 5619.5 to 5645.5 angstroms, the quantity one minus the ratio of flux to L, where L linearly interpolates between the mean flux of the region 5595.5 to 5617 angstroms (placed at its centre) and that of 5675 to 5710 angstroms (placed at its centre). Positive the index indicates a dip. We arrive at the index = 0.4 angstroms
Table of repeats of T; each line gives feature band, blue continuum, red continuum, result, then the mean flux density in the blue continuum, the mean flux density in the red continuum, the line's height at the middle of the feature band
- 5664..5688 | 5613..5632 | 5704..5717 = -0.8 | 28.6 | 28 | 28.2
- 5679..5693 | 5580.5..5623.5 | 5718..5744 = -0.4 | 28.9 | 28.9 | 28.9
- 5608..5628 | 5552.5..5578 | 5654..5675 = 0.6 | 30.3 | 28.7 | 29.4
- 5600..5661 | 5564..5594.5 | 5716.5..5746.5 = 0.5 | 29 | 28.9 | 29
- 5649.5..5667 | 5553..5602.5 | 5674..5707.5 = 0.4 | 29.6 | 29.1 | 29.3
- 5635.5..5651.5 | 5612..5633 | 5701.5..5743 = 0.0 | 28.6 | 28.5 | 28.6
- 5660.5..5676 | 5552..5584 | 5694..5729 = 0.0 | 29.9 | 28.5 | 28.9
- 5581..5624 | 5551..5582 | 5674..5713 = 1.2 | 30.1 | 29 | 29.8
